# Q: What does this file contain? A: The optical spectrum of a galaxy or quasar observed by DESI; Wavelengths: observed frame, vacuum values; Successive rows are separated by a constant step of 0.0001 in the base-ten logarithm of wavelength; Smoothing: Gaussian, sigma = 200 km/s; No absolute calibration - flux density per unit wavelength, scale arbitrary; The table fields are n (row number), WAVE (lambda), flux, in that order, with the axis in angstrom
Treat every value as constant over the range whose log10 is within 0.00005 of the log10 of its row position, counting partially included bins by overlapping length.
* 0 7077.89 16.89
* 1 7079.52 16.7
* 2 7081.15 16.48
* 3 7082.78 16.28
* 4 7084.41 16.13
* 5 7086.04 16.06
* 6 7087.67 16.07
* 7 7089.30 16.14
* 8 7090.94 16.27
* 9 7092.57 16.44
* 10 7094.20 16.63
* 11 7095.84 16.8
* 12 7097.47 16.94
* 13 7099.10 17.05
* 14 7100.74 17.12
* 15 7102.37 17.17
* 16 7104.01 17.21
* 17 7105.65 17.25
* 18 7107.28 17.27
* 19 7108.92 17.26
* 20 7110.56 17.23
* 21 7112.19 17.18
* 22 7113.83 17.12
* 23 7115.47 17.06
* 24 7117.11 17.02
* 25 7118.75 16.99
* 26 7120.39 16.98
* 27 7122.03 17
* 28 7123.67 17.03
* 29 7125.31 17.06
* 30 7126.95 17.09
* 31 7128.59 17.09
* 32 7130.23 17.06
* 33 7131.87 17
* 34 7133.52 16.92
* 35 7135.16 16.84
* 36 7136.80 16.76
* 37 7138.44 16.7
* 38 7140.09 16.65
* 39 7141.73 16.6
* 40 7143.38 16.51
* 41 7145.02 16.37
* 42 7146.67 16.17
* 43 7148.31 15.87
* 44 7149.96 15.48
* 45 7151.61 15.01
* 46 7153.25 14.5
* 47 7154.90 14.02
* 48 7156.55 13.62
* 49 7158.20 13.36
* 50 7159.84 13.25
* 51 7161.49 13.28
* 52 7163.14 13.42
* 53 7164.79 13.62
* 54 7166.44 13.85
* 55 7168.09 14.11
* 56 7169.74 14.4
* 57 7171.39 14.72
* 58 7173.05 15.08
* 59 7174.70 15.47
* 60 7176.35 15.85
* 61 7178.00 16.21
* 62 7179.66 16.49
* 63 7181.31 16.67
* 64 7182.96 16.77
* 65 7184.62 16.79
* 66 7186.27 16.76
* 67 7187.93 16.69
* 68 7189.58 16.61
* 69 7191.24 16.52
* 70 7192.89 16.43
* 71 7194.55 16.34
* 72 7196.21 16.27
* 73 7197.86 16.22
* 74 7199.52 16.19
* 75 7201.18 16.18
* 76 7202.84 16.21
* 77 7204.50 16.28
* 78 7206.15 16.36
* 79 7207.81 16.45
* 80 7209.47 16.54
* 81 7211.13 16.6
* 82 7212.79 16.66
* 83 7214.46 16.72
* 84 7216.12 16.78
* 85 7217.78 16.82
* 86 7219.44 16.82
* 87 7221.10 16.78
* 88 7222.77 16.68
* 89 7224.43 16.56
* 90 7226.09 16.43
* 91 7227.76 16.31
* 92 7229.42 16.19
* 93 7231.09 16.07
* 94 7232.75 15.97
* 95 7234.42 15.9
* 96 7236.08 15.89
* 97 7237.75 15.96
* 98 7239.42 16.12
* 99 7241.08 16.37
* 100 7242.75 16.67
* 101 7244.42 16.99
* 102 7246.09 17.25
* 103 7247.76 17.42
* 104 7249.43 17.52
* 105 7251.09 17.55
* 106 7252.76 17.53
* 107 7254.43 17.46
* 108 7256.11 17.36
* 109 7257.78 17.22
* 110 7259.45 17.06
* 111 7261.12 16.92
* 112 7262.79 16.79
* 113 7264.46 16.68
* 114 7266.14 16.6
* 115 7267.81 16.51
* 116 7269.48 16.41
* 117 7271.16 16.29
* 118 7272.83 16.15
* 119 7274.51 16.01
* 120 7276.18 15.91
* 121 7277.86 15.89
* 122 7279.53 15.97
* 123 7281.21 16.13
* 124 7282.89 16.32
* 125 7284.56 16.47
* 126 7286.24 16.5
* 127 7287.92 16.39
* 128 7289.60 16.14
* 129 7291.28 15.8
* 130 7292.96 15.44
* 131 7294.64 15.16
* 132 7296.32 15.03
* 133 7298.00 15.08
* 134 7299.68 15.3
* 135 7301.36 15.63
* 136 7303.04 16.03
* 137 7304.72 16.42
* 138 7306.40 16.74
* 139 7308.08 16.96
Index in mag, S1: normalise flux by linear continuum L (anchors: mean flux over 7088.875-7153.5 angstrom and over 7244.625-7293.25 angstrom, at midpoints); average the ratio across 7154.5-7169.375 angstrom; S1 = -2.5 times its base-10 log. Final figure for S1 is 0.22 mag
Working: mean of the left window 16.7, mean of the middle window 13.6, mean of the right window 16.6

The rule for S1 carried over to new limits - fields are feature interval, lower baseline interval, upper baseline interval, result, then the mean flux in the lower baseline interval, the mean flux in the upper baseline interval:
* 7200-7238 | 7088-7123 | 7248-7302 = 0.01 mag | 16.9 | 16.4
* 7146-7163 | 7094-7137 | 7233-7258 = 0.18 mag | 17.1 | 16.8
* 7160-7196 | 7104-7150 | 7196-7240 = 0.07 mag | 16.9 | 16.4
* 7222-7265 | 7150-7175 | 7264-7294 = -0.08 mag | 14.1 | 16.2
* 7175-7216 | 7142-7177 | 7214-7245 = -0.06 mag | 14.7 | 16.4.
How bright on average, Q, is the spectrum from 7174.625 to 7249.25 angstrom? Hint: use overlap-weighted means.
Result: 16.5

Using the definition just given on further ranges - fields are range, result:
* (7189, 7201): 16.4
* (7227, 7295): 16.5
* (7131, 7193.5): 15.6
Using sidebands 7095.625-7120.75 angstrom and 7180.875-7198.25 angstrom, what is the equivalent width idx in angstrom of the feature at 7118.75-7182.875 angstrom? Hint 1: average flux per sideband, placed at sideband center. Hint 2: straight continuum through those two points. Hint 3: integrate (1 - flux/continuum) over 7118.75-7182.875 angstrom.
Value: 4.4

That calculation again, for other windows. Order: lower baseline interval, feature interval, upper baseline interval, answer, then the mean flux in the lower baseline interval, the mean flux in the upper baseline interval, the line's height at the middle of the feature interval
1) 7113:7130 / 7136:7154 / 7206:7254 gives 0.9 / 17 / 16.6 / 17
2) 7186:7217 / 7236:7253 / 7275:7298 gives -0.7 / 16.5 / 15.9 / 16.2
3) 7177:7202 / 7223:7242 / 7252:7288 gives 0.4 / 16.5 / 16.6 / 16.5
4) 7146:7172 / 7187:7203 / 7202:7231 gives -0.7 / 14.3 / 16.5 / 15.7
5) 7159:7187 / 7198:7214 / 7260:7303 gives -1.0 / 15.1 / 16.1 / 15.4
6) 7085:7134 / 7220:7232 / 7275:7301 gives -0.2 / 16.9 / 15.8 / 16.2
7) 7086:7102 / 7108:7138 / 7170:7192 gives -1.1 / 16.6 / 16.2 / 16.4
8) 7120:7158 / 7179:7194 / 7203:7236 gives -0.3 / 16.2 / 16.5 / 16.4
